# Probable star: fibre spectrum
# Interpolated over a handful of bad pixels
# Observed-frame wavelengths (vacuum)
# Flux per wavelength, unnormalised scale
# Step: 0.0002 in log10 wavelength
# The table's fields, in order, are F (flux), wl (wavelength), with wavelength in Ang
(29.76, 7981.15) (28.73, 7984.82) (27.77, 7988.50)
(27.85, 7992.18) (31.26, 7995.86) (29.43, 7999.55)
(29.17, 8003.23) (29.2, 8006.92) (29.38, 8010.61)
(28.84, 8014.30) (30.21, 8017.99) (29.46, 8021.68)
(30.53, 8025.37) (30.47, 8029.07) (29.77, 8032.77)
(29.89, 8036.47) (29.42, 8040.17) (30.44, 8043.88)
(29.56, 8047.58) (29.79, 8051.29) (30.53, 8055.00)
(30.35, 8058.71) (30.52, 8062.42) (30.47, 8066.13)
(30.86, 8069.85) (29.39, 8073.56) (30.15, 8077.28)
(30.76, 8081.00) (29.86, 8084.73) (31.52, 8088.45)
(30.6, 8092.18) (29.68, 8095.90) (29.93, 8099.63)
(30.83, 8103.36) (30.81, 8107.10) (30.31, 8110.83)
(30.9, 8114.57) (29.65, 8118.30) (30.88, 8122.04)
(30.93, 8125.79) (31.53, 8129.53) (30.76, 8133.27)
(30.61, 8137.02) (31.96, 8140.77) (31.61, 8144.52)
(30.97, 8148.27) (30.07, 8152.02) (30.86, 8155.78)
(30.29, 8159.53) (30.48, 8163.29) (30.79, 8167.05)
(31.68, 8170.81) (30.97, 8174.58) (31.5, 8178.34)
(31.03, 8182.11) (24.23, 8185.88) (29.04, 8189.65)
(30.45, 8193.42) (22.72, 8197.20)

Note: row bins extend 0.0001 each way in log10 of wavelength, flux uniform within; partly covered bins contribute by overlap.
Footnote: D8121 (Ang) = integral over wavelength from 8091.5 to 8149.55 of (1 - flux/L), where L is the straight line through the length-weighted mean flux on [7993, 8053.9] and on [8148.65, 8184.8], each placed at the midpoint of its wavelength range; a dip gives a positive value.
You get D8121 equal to -0.6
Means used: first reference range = 29.8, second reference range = 30.7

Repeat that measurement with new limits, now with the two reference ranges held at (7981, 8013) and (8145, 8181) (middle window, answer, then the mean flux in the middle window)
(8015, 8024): -0.1 Ang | 29.8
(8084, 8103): -0.1 Ang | 30.4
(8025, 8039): -0.3 Ang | 30.1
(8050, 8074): -0.4 Ang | 30.3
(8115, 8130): -0.1 Ang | 30.7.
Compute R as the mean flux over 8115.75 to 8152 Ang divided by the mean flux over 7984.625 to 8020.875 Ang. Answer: 1.1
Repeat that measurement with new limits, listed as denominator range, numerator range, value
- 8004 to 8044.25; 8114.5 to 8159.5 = 1.04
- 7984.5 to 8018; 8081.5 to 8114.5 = 1.05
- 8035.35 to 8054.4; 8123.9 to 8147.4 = 1.05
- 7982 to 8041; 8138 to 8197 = 1.02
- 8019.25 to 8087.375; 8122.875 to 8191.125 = 1.01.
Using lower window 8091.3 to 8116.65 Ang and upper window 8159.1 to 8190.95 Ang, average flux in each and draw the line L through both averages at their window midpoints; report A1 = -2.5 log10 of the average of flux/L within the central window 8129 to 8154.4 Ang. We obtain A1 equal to -0.03 mag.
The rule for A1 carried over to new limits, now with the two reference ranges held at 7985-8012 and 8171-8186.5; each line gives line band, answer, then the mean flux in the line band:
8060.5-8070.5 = -0.04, 30.6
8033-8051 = -0.02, 29.8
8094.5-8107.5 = -0.02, 30.3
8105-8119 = -0.03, 30.5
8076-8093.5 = -0.04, 30.6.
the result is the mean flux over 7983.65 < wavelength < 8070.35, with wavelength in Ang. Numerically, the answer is 29.7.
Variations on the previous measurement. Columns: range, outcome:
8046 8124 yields 30.4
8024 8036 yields 30.2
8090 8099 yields 30.2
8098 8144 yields 30.8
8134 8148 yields 31.3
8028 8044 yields 29.9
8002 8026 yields 29.5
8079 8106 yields 30.5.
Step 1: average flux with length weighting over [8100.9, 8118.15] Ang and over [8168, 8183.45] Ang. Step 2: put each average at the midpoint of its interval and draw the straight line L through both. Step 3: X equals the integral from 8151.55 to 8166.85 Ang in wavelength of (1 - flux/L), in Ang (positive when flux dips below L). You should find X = 0.3 Ang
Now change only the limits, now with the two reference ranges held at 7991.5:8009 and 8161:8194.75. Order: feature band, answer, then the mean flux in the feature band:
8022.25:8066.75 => -0.76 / 30.1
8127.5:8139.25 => -0.44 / 31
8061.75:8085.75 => -0.48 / 30.3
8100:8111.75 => -0.31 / 30.6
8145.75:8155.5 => -0.23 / 30.6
